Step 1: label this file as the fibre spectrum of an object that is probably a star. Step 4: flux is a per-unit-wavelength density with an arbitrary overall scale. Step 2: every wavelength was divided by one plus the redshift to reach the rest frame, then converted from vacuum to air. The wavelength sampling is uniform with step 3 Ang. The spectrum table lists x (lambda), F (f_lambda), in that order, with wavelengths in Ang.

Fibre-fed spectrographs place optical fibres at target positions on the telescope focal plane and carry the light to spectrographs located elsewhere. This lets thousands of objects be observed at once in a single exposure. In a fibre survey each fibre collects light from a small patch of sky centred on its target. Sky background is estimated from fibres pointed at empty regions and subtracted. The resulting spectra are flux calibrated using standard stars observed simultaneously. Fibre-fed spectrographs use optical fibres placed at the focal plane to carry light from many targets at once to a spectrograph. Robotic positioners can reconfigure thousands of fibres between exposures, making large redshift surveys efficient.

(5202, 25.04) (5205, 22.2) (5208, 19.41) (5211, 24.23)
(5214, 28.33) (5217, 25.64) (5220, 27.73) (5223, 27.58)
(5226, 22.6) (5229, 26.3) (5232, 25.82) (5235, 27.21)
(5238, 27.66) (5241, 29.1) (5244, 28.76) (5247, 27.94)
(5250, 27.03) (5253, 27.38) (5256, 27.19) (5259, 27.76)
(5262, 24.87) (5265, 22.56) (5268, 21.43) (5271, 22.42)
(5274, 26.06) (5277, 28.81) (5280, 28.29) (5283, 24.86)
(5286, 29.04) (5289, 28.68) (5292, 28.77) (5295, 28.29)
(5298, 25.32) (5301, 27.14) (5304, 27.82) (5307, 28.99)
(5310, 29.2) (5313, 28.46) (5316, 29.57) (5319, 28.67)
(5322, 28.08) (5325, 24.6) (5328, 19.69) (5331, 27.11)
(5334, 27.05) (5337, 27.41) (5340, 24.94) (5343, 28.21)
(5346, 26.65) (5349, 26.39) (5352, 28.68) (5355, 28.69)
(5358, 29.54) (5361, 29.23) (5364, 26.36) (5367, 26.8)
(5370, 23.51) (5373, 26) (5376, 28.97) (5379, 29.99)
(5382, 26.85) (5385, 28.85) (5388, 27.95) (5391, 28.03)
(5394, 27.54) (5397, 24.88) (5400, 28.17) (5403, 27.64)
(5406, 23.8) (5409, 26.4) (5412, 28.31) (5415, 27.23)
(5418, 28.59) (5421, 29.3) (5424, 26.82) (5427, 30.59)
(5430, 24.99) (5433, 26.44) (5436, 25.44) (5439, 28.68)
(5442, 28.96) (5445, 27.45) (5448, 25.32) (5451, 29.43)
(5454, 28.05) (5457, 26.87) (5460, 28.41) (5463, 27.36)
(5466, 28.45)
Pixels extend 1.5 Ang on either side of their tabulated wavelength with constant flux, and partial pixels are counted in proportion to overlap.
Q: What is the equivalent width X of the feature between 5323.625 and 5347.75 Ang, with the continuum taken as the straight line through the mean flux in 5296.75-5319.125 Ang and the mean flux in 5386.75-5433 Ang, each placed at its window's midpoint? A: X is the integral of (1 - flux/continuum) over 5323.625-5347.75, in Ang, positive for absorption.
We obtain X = 1.90 Ang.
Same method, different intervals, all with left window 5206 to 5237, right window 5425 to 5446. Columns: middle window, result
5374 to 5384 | -0.57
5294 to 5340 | -1.24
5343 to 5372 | -0.64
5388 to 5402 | -0.08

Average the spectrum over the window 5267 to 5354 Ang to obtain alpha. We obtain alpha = 27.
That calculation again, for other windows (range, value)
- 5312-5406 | 27.2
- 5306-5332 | 27.1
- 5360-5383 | 27.2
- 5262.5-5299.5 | 26.2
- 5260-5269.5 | 23.2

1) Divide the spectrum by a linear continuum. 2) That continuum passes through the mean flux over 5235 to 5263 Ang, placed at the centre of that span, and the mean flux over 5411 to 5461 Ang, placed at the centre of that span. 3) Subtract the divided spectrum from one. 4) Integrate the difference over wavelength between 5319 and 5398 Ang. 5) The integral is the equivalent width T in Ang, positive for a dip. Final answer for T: 1.7 Ang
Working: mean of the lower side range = 27.6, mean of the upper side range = 27.7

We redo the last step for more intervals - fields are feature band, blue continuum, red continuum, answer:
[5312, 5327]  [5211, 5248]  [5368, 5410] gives -0.33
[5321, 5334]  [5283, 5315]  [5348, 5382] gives 1.34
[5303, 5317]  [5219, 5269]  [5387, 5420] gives -1.09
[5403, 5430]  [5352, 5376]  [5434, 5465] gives 0.02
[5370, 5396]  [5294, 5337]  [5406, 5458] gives -0.35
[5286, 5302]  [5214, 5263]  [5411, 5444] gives -0.34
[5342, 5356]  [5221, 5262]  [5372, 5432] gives -0.15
